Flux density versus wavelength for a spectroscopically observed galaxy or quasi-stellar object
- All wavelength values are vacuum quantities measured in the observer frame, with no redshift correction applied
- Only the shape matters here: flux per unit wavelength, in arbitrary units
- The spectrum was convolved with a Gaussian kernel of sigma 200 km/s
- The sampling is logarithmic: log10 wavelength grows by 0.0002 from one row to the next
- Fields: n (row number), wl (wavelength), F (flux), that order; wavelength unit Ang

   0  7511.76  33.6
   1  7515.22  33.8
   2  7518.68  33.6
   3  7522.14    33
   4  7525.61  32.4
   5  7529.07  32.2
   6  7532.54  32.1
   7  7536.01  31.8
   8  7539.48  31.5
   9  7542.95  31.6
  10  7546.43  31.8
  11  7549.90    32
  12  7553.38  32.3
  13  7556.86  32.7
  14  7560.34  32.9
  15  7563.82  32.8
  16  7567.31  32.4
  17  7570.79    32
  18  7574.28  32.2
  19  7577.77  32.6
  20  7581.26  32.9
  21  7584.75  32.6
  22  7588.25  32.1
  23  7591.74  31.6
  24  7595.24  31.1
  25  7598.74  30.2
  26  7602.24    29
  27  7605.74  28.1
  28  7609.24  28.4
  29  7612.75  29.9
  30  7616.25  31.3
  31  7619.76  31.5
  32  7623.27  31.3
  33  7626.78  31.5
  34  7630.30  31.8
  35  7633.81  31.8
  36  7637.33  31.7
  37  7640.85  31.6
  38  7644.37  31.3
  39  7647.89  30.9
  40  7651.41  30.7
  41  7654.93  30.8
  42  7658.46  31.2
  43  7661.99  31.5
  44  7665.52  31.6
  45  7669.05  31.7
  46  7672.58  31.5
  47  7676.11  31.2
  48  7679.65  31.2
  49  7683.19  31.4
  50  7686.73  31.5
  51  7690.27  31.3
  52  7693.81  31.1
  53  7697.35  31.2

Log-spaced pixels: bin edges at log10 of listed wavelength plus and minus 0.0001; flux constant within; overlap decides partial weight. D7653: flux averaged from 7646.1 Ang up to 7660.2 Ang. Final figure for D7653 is 30.9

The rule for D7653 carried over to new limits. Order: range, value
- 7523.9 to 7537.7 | 32.1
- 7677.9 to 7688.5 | 31.4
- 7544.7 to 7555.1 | 32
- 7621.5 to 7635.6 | 31.6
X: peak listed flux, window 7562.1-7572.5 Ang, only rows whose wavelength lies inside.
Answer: 32.8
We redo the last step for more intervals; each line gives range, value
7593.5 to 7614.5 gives 31.1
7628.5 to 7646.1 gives 31.8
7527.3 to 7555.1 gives 32.3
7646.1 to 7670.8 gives 31.7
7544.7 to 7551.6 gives 32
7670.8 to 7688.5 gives 31.5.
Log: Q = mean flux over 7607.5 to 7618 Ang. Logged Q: 29.9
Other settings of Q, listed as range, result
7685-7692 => 31.4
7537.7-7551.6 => 31.7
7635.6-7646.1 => 31.5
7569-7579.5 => 32.3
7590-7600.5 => 31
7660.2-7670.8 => 31.6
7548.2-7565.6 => 32.5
